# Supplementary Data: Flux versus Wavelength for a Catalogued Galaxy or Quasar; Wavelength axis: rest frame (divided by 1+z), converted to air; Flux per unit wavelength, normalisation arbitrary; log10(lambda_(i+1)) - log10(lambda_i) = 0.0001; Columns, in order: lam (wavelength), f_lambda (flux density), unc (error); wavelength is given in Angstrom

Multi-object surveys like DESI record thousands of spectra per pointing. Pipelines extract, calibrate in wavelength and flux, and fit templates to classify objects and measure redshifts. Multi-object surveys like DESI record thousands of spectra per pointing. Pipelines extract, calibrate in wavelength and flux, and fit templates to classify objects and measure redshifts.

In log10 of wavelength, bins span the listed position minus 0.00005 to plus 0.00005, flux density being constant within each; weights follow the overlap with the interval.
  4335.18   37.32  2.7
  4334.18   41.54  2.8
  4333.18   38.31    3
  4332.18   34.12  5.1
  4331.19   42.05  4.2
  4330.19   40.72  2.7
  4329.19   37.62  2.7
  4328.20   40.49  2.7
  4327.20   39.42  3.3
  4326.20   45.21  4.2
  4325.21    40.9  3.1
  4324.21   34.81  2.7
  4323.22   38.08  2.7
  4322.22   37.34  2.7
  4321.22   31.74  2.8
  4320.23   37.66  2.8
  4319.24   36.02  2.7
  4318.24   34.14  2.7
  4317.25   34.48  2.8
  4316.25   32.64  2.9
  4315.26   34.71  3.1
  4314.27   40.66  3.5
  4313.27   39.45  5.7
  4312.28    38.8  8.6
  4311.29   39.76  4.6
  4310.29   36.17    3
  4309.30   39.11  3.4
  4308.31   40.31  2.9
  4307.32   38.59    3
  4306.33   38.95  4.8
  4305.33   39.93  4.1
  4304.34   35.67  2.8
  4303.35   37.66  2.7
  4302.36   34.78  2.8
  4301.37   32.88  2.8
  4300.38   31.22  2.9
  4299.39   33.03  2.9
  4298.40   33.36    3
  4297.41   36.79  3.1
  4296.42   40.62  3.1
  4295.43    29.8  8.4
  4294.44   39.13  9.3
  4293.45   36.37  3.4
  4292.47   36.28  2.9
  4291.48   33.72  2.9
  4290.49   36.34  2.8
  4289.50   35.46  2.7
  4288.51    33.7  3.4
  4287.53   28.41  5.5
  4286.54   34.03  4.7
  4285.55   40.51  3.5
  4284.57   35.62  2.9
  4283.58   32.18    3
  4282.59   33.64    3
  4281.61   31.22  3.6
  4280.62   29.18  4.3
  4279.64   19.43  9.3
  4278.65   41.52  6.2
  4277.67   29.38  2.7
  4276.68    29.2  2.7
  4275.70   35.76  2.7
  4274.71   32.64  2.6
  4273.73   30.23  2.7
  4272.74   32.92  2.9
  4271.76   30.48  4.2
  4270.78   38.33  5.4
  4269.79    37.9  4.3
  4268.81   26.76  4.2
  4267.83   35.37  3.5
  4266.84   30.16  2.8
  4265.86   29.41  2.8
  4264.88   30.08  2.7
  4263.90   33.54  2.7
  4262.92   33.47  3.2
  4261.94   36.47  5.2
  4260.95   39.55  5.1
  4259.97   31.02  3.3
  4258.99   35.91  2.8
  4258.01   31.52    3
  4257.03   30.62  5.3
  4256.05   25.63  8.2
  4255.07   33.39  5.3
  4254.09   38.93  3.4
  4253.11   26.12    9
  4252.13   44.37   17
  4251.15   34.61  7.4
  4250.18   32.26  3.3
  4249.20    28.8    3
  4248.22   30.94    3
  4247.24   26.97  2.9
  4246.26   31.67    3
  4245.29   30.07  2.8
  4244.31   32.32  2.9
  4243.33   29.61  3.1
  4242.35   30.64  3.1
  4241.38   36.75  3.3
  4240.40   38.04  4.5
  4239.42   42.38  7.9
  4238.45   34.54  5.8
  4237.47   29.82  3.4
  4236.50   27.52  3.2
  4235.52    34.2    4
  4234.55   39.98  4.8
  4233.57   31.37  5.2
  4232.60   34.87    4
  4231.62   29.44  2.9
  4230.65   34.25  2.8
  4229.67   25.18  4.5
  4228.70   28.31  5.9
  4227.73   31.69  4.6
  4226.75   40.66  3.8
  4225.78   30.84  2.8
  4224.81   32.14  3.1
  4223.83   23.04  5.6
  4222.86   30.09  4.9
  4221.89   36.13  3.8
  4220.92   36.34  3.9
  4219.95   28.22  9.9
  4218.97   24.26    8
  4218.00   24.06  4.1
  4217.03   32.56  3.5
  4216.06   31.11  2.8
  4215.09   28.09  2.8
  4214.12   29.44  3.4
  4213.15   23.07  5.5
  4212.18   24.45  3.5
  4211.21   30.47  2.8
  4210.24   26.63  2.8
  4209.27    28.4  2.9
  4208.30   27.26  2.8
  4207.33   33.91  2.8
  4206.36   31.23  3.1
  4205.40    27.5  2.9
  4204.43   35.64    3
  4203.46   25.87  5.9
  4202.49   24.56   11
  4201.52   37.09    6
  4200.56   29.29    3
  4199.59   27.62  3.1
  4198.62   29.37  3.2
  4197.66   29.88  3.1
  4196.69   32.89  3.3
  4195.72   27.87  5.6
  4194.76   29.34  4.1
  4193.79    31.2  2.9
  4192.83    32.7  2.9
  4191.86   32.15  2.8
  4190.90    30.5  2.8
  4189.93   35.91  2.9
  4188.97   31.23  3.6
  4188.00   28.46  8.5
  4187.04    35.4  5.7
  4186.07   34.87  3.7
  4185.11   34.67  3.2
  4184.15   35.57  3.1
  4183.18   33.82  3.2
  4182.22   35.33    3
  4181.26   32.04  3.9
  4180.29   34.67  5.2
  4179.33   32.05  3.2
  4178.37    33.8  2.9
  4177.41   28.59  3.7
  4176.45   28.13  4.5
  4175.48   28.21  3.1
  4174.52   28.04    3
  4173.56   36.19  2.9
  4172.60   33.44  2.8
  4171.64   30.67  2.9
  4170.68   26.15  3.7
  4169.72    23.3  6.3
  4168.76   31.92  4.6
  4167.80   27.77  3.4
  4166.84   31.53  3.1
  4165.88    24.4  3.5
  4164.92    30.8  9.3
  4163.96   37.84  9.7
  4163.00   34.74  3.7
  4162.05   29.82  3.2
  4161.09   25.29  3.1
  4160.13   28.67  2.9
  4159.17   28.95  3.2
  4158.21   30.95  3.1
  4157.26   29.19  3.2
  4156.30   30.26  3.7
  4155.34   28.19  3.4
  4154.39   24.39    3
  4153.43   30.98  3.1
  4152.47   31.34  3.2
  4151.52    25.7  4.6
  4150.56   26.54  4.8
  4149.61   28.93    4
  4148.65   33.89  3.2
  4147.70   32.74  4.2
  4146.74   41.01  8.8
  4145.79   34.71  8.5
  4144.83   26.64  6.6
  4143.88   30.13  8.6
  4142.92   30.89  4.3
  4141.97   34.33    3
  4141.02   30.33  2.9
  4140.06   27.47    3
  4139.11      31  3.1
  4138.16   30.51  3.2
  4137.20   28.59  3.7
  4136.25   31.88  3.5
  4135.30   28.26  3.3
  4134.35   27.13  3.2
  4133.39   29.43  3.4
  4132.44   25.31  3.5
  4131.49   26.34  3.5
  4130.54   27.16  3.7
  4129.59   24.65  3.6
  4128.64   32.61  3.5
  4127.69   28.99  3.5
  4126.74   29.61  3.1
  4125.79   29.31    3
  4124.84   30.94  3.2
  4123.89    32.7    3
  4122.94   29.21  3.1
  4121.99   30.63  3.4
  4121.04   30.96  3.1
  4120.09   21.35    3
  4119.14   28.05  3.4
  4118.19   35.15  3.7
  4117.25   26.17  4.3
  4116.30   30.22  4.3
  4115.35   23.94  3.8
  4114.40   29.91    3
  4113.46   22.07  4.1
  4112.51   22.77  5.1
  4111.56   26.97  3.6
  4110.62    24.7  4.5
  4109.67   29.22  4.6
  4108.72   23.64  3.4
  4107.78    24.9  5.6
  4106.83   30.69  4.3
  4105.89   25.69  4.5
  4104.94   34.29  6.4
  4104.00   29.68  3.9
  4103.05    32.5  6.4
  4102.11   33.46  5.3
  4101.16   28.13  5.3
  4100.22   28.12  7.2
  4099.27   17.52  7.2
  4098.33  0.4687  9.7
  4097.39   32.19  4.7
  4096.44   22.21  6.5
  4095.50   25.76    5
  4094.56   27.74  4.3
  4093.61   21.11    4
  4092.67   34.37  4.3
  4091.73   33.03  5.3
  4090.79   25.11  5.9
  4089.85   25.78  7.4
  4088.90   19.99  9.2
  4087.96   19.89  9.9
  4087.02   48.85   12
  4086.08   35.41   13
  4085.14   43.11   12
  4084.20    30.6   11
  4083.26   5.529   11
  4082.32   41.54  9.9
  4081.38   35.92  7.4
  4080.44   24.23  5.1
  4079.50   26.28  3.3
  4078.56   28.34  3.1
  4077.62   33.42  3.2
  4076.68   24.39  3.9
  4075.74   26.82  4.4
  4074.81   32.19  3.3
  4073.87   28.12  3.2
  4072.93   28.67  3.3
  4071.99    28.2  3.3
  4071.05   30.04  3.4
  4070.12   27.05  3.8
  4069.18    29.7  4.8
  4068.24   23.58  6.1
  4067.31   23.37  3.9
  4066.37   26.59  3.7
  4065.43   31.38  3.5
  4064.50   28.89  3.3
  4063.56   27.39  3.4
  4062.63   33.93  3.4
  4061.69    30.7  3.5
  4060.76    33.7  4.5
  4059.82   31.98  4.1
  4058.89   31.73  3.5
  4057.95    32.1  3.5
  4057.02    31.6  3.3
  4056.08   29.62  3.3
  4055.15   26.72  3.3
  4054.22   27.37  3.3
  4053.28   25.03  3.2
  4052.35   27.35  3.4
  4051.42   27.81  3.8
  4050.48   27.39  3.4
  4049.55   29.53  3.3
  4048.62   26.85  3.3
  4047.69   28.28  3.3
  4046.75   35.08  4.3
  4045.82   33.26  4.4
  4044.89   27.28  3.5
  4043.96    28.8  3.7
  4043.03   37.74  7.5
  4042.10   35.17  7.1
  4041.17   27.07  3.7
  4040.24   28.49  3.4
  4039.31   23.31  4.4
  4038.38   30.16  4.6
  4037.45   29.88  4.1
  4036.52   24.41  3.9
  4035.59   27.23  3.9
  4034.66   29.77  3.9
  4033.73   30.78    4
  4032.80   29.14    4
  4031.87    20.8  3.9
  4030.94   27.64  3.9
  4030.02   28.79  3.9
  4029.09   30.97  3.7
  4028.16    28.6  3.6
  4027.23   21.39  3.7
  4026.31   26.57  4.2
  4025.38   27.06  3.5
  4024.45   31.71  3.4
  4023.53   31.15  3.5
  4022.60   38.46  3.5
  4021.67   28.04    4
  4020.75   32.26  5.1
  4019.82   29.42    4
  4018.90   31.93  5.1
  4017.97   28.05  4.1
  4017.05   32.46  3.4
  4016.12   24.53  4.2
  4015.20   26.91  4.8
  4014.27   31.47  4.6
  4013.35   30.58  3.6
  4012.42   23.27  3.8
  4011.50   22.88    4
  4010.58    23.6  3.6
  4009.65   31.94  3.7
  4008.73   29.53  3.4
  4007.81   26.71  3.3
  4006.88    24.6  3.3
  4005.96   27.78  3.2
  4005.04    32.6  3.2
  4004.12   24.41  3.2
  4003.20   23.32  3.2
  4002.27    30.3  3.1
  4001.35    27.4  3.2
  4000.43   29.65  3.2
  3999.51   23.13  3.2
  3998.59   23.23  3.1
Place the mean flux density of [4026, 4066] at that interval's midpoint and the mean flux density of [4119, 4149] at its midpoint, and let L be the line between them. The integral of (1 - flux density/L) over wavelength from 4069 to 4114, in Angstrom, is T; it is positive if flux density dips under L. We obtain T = 2.77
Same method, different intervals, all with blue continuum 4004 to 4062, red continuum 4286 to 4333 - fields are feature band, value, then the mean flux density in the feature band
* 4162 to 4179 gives 1.28 Angstrom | 30.3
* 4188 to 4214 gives 2.95 Angstrom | 29.8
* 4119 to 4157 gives 2.73 Angstrom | 29.6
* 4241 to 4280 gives 3.21 Angstrom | 32.4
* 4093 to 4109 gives 2.58 Angstrom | 25.9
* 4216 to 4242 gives 1.73 Angstrom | 32.2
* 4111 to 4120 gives 1.23 Angstrom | 27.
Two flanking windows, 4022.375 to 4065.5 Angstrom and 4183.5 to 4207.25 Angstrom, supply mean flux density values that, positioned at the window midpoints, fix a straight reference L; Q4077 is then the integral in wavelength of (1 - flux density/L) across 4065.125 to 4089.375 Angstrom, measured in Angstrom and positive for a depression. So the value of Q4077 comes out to 0.65 Angstrom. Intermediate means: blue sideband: 29.3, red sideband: 31.3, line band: 29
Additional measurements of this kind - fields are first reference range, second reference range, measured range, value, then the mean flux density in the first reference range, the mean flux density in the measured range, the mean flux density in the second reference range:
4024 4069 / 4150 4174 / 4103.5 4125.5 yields 0.9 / 28.8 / 28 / 29.6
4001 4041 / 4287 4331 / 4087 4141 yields 5.9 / 28.1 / 27.5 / 36.7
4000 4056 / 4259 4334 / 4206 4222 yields 2.1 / 28.5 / 29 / 35.3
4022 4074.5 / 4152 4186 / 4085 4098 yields 0.3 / 29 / 28.9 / 30.7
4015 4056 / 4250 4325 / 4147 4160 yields 0.8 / 28.9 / 29.6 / 34.5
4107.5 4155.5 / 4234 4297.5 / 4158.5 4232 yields 1.1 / 28.9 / 30.5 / 33.3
